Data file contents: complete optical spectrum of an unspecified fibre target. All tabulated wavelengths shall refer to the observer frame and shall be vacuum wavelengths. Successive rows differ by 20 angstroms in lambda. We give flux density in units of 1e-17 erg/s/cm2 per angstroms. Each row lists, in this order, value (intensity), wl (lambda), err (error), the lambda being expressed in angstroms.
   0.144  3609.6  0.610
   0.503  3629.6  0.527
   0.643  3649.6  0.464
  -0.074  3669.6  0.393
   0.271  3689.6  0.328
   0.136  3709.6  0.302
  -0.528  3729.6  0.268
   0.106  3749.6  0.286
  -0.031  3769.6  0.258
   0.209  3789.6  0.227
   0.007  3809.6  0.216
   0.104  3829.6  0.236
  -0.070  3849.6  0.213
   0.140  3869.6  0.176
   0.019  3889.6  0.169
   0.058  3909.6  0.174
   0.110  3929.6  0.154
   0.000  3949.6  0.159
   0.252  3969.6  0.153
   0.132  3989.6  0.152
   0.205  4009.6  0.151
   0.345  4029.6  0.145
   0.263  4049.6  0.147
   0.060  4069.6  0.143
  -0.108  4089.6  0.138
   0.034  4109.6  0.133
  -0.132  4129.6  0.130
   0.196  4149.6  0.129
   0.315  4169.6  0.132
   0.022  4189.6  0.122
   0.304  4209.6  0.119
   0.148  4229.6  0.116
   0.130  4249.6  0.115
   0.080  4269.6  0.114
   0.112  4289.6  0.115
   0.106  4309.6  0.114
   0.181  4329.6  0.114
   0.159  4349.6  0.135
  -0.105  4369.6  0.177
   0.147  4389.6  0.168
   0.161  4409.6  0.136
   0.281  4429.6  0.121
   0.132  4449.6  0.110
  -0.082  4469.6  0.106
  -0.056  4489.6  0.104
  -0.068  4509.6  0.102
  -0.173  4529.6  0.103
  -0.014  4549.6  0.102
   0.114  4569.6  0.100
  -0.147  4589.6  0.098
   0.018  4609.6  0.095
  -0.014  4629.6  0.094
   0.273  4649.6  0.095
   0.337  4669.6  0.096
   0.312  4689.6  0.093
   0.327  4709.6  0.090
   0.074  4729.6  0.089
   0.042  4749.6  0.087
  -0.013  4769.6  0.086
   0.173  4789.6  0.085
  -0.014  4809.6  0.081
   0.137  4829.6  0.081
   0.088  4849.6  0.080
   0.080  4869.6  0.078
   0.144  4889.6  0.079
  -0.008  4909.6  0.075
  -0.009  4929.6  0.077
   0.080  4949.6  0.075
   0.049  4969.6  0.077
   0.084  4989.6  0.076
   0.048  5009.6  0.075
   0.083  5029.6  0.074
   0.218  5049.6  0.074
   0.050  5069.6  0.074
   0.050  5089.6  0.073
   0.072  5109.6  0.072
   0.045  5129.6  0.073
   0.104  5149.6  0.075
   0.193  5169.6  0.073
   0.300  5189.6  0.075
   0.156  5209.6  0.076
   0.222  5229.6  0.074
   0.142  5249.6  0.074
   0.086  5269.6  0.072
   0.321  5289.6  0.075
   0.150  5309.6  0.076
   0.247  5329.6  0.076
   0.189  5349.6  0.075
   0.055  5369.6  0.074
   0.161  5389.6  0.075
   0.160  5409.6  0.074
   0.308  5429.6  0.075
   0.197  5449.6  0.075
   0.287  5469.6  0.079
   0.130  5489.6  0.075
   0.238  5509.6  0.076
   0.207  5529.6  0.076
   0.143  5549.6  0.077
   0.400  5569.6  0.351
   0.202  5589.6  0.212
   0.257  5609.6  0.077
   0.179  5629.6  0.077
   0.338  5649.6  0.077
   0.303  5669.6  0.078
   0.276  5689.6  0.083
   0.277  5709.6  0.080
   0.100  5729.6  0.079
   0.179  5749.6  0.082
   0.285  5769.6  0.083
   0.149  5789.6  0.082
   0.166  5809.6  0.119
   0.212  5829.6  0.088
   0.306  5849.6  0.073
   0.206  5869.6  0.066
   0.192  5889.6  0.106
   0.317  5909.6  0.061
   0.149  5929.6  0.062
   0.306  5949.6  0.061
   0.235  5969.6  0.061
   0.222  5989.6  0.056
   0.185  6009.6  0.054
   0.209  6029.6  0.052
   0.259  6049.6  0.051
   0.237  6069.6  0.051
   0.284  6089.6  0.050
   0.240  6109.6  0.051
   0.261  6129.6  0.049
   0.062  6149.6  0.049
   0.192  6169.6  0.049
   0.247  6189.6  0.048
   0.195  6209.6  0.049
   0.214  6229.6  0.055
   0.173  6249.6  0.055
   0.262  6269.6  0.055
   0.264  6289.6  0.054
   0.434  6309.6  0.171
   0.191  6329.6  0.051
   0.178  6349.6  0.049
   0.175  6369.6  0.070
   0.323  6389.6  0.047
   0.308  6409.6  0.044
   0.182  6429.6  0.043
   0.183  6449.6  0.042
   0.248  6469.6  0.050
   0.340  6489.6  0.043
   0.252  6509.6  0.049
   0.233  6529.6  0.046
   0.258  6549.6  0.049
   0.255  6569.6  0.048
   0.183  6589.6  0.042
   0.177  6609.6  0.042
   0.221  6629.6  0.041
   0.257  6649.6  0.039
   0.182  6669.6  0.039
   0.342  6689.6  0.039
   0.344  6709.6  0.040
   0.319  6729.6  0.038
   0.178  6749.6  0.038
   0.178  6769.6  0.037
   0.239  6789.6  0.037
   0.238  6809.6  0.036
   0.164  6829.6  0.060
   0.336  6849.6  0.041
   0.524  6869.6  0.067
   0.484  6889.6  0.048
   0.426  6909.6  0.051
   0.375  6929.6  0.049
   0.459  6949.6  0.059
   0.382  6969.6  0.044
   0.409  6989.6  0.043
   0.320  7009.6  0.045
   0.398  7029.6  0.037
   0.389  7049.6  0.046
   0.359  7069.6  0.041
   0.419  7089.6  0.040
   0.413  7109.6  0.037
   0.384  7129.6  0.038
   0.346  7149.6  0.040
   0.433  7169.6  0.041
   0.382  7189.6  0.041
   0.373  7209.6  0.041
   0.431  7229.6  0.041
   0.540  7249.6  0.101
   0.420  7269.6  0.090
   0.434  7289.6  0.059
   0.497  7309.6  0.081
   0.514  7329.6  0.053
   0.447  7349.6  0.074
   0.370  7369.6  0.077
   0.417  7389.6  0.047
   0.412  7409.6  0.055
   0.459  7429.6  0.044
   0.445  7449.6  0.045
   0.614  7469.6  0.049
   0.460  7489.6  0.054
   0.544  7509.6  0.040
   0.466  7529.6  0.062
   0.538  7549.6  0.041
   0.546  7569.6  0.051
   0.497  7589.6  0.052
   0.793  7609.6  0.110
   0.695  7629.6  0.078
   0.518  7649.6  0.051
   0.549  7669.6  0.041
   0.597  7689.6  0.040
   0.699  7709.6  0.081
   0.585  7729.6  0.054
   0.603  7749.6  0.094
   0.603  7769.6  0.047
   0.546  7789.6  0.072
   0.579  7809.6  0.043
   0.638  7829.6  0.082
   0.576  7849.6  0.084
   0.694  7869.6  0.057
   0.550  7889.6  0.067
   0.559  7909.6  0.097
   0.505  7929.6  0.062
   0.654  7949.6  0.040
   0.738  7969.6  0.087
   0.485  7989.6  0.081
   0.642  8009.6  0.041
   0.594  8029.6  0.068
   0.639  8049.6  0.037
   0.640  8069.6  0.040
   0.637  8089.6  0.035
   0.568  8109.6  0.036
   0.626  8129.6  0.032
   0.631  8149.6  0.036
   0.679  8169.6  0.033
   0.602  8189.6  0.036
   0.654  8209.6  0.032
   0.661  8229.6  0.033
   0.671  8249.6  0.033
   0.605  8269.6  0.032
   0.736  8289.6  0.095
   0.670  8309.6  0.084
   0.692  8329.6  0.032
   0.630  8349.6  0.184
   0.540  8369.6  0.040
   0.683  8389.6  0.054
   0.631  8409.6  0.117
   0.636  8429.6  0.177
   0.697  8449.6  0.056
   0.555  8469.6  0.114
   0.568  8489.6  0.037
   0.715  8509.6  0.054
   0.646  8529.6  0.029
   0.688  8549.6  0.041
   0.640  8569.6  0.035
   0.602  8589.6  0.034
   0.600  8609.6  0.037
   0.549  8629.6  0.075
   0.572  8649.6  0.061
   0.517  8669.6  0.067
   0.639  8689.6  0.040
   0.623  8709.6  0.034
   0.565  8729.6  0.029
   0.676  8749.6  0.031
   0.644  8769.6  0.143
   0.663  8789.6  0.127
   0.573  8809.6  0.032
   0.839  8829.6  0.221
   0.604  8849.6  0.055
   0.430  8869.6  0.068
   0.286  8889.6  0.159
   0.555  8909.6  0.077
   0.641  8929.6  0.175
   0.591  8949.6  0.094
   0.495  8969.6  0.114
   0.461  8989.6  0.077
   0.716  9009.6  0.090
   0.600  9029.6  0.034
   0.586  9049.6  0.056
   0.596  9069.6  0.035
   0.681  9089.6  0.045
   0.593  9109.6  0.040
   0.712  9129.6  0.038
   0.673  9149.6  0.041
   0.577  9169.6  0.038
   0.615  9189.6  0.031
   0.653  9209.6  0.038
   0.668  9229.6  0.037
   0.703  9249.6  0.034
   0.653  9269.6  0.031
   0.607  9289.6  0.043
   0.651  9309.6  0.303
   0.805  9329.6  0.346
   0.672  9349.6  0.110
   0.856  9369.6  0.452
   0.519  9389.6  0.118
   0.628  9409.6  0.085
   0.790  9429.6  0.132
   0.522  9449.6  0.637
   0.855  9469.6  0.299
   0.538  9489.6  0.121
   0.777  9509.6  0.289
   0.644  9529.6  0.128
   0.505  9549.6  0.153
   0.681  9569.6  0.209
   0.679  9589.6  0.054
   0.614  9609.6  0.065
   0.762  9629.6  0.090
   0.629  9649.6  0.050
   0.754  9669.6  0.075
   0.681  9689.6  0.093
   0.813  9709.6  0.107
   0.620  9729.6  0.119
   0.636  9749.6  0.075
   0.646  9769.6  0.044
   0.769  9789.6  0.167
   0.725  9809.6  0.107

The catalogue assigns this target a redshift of 0.72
